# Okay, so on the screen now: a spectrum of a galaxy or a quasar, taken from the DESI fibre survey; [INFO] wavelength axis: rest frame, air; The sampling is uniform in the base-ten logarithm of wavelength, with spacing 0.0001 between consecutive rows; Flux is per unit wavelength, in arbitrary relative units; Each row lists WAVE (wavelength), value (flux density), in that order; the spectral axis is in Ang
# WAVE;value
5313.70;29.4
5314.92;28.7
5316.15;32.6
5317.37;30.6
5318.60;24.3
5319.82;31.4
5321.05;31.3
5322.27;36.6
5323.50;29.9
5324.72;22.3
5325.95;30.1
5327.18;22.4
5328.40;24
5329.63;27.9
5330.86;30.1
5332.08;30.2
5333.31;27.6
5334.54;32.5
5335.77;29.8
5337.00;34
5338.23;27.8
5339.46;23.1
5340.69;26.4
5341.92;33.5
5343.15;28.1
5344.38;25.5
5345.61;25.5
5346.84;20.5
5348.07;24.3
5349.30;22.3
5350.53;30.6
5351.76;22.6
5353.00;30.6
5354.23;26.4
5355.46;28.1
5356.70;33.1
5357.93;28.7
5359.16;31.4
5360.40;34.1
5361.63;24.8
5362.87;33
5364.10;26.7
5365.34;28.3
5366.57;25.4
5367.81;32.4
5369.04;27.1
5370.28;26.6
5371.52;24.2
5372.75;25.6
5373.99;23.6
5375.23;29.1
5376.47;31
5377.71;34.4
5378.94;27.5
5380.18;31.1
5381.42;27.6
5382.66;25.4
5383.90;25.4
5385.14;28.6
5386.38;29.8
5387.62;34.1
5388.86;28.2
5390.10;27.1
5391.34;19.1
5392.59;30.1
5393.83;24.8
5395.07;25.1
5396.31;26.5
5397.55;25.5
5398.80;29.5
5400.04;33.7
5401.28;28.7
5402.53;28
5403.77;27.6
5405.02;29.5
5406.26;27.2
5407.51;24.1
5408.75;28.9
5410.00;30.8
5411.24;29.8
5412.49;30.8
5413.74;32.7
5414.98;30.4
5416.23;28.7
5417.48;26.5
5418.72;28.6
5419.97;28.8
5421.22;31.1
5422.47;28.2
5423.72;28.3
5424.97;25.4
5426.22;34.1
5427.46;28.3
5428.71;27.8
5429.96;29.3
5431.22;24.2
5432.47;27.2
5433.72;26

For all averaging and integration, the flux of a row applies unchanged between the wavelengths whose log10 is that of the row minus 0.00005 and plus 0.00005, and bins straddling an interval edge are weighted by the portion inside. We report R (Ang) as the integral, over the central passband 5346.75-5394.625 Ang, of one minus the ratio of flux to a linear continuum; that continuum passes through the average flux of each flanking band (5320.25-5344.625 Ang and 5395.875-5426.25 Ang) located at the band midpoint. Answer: 1.5 Ang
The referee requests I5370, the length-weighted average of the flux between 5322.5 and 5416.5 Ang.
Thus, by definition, 28.1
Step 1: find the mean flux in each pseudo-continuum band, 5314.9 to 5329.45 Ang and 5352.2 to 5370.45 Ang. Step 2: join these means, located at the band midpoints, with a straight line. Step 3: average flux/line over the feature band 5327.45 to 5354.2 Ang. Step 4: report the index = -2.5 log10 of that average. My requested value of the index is 0.06 mag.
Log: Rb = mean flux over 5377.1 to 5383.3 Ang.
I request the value 29.2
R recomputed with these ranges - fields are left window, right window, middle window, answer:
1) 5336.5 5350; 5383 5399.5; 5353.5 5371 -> -1.5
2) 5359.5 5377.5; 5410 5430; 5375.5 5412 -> 0.6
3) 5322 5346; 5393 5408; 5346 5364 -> 0.1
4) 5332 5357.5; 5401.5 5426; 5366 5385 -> 0.3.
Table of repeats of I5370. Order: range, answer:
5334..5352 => 27.2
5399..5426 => 29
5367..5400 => 27.8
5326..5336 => 28.1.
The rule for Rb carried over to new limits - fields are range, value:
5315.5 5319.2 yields 29.1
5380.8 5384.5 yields 26.1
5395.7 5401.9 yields 28.8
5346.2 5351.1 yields 24.4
